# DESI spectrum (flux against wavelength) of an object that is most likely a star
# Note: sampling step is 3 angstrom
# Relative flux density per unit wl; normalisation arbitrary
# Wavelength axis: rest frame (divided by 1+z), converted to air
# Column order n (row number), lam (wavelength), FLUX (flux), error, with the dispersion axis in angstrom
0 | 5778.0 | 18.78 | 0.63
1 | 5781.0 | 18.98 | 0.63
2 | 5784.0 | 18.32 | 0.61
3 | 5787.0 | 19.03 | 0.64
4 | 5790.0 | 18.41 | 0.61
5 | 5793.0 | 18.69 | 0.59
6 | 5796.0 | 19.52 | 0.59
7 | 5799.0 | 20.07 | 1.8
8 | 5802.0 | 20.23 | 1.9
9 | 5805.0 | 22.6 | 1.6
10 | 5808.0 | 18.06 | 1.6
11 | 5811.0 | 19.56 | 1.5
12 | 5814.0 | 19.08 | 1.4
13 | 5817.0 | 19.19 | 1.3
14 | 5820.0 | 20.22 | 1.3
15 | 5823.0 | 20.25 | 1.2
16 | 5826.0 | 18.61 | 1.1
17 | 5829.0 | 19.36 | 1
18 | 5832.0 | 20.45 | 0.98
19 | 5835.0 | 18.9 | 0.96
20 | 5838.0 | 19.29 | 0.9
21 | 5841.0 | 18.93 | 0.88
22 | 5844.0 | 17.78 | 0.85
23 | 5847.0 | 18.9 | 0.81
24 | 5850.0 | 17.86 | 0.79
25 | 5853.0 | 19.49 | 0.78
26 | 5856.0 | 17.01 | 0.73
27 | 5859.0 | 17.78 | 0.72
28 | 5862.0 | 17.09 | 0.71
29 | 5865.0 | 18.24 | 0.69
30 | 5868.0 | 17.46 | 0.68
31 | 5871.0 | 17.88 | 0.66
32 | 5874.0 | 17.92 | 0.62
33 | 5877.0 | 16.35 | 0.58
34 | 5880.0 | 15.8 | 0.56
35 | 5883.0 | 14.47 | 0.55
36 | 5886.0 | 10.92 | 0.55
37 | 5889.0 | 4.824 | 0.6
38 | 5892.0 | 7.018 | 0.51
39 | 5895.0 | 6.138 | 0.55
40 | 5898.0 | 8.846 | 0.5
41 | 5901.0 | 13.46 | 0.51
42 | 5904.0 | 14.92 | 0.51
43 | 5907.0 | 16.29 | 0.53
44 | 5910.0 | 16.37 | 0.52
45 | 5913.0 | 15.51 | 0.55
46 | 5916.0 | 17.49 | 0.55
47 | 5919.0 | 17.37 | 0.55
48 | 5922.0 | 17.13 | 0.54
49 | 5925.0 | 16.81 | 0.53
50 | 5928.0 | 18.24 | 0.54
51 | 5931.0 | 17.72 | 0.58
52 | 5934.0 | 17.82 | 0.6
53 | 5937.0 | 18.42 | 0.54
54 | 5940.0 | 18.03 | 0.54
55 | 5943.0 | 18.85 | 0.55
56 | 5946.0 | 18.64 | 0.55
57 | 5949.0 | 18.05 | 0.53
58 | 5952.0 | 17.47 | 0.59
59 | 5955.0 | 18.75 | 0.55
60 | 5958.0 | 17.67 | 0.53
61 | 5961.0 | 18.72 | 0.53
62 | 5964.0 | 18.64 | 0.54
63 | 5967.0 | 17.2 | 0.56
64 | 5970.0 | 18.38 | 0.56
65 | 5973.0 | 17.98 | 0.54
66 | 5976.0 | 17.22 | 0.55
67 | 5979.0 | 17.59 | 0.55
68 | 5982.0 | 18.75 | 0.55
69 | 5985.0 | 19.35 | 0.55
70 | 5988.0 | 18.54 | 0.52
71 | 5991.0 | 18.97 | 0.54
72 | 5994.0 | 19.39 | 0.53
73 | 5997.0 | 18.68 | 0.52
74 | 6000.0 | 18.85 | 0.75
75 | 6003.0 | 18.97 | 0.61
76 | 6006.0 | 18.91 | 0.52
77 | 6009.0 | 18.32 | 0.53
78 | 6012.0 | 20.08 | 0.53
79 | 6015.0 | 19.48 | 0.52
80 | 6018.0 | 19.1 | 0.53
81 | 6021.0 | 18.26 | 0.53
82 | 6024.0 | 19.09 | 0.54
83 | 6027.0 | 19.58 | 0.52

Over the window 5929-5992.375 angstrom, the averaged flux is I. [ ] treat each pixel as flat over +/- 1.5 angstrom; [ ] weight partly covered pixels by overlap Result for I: 18.2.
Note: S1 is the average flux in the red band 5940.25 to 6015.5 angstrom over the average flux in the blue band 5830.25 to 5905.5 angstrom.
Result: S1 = 1.2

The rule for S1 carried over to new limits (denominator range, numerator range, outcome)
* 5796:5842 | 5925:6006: 0.93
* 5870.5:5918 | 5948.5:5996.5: 1.37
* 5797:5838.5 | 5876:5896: 0.55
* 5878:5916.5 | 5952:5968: 1.47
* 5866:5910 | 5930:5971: 1.38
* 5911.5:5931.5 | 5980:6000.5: 1.10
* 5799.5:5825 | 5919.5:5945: 0.90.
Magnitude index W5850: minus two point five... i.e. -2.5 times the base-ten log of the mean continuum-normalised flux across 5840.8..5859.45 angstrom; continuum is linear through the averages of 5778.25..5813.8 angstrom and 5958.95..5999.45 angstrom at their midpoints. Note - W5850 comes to 0.05 mag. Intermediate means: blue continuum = 19.4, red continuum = 18.4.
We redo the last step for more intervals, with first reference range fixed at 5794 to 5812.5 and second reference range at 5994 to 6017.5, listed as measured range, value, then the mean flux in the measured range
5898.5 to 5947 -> 0.15 mag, 16.9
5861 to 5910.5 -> 0.39 mag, 13.7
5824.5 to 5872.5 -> 0.08 mag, 18.4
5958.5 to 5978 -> 0.07 mag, 18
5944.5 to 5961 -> 0.07 mag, 18.2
